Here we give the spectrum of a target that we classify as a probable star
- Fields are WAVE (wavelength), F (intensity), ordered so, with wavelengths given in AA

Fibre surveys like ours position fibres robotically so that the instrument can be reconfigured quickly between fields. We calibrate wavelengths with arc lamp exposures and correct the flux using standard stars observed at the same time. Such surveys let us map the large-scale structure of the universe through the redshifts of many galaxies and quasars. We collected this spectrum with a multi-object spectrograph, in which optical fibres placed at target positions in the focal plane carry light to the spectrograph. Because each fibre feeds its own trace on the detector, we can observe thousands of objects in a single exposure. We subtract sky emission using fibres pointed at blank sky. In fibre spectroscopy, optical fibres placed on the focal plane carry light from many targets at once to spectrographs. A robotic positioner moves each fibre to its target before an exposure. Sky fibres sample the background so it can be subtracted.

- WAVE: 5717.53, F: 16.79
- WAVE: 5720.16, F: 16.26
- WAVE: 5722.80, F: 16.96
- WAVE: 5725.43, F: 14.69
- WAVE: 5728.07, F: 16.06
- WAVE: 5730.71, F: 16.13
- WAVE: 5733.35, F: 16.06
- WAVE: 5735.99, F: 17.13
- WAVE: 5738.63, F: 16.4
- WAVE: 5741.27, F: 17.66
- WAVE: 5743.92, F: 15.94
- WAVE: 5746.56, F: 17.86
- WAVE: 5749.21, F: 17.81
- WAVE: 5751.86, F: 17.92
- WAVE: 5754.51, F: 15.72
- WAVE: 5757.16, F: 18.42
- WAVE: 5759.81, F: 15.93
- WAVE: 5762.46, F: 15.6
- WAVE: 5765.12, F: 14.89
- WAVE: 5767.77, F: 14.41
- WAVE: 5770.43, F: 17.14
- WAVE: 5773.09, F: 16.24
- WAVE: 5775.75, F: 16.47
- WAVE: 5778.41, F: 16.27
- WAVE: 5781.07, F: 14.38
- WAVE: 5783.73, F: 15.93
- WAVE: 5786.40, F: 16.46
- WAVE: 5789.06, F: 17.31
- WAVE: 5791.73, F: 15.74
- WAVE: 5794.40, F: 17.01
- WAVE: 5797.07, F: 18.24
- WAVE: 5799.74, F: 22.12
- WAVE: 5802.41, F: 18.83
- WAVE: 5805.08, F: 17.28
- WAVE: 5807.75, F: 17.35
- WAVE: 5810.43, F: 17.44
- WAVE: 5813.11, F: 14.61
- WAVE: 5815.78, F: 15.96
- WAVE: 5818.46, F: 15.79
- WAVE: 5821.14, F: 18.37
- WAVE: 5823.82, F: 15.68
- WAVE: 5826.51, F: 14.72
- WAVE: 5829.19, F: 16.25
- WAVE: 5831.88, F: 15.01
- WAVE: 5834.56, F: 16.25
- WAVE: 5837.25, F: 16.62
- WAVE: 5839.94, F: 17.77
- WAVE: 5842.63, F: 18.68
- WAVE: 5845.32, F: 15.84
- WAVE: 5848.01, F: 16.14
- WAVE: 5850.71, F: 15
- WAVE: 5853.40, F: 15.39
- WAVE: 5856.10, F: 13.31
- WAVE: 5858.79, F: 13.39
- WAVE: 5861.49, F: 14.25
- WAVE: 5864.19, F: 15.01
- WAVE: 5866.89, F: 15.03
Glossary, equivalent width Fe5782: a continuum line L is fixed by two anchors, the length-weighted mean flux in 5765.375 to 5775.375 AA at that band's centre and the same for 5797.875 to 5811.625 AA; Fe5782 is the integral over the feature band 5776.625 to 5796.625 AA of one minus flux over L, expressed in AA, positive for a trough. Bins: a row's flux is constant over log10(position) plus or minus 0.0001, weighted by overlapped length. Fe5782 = 1.1 AA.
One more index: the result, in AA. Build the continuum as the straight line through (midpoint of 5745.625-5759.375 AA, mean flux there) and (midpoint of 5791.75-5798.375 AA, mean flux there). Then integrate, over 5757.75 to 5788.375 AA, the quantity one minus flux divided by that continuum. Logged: 2.6 AA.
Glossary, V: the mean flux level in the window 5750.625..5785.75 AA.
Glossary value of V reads 16.1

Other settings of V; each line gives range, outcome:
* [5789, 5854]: 16.8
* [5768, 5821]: 16.9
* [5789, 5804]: 18.3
